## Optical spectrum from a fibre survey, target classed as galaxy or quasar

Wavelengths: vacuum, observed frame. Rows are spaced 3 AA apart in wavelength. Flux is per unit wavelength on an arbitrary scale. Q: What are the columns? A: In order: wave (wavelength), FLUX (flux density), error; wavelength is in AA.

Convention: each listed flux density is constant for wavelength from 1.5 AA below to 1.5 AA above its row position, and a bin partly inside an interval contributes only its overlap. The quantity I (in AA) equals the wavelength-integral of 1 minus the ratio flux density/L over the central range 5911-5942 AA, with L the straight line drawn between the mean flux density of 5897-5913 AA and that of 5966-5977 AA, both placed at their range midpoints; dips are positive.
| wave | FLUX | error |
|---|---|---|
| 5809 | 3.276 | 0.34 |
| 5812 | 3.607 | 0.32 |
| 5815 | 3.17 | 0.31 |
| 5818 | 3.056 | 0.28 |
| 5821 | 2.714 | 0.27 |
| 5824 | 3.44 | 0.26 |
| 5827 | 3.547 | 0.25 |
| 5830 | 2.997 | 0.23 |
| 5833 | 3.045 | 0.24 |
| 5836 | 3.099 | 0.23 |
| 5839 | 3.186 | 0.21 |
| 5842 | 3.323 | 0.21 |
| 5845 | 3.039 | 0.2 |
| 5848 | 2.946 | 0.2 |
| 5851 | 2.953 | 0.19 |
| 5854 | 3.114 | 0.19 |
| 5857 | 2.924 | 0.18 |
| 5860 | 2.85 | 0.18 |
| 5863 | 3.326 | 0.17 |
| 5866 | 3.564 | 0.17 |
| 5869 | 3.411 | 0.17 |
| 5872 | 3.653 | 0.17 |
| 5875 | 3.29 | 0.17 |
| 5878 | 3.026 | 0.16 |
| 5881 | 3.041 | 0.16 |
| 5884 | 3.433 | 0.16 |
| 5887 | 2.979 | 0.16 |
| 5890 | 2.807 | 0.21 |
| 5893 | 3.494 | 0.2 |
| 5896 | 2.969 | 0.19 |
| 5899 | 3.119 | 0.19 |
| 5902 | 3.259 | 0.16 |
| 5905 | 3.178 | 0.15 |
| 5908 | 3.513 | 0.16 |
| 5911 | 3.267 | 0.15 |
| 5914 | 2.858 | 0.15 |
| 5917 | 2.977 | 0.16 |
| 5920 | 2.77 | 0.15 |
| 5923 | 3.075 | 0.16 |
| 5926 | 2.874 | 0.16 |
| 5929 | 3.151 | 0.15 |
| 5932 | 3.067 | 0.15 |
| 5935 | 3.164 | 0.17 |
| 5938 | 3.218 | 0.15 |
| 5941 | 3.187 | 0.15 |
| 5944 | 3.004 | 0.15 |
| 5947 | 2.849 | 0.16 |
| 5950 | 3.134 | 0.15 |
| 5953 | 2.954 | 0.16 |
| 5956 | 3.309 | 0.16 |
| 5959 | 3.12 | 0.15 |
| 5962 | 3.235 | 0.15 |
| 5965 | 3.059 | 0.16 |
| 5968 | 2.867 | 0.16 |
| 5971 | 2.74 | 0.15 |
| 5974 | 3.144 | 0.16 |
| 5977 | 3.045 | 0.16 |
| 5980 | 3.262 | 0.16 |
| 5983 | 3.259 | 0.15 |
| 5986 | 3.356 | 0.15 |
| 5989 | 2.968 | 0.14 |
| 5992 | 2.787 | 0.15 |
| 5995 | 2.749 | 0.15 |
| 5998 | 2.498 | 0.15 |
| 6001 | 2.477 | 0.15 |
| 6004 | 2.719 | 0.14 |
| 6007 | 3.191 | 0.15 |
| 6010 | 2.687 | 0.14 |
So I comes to 1.01 AA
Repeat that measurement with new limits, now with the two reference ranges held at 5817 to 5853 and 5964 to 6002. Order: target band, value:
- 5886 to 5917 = -1.0 AA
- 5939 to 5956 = -0.4 AA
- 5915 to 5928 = 0.4 AA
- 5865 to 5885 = -1.8 AA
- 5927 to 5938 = -0.5 AA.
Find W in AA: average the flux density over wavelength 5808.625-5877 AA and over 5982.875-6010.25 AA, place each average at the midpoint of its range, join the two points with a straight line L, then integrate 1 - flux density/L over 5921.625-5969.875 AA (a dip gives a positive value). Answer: -1.8 AA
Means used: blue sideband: 3.19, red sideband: 2.86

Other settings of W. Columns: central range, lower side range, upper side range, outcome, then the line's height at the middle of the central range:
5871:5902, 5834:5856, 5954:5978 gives -0.98 AA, 3.08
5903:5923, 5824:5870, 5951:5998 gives 0.01 AA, 3.1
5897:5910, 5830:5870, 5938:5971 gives -0.68 AA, 3.1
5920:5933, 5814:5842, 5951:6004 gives 0.13 AA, 3.04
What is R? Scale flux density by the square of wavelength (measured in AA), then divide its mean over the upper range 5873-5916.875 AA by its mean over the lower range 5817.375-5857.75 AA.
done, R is 1.04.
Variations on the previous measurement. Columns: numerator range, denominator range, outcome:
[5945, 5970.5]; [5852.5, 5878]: 0.97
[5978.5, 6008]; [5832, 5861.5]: 1.01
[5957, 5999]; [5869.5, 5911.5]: 0.96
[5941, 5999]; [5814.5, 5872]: 1.00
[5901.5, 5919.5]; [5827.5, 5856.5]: 1.04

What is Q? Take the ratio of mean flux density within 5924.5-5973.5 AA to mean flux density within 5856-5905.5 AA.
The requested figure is 0.96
